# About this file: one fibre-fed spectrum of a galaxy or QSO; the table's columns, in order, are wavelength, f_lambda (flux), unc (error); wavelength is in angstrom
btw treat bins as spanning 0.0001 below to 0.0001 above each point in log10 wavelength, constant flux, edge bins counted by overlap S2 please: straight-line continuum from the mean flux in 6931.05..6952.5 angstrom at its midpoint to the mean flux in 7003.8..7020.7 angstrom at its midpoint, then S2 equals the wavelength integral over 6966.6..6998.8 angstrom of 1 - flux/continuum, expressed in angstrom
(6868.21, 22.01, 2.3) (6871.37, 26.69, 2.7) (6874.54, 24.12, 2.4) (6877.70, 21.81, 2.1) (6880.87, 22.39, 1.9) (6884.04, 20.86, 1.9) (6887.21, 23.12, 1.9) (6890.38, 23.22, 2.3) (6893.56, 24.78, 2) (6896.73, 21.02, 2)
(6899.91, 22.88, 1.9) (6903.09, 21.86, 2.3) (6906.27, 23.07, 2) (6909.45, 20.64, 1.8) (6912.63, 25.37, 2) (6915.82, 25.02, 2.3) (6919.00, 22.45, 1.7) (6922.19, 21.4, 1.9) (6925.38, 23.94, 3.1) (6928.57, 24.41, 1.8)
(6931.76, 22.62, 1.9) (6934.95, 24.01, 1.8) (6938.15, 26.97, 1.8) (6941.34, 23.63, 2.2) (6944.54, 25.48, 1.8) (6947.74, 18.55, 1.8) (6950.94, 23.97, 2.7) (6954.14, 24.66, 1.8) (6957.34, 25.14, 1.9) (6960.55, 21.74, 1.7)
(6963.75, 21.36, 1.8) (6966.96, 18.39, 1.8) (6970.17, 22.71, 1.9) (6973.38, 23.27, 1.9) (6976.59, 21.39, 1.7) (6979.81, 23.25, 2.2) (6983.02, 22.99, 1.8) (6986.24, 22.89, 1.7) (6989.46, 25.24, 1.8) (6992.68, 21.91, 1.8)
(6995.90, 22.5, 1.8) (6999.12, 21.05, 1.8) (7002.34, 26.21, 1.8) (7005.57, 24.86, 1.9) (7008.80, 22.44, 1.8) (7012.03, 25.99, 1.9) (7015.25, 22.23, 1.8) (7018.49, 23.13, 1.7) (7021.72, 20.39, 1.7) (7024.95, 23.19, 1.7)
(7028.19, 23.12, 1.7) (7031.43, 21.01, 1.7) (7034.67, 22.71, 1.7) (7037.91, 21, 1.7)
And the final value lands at 1.5 angstrom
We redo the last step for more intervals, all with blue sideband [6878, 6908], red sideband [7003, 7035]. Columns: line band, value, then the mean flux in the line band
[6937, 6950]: -0.5 angstrom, 23.6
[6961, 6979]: 1.0 angstrom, 21.5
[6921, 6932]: -0.3 angstrom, 23.2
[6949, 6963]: -0.5 angstrom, 23.6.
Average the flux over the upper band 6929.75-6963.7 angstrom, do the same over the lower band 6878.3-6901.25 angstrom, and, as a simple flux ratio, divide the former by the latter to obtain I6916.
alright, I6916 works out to 1.0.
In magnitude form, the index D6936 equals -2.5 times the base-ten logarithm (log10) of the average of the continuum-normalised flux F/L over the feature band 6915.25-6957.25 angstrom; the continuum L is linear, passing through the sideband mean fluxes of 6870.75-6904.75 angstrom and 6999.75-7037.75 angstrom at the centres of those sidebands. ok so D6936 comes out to -0.03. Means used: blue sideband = 22.9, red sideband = 23.1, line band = 23.6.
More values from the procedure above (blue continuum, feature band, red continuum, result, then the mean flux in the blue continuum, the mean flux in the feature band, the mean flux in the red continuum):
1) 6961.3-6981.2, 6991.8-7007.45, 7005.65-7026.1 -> -0.038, 21.7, 23.4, 23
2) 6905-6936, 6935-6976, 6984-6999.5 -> 0.004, 23.3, 23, 22.9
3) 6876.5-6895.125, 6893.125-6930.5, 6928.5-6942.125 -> 0.026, 22.7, 23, 24.4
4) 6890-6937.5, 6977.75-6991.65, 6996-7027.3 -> -0.010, 23.2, 23.4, 23.2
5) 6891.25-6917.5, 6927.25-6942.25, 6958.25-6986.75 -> -0.081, 23.1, 24.4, 22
